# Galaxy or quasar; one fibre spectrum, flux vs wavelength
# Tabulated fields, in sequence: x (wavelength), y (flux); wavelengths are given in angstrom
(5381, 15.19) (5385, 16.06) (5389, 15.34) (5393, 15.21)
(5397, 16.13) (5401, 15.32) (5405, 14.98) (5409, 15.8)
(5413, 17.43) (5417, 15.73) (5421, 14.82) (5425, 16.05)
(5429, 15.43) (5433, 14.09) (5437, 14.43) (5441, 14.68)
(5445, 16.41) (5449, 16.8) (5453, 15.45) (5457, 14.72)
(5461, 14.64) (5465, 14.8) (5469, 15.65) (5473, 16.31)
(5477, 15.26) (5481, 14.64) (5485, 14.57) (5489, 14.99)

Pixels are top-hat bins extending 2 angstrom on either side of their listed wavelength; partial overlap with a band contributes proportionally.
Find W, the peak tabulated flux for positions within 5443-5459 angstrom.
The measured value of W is 16.8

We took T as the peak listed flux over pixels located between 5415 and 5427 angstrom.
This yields 16.05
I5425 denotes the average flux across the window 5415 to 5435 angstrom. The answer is 15.2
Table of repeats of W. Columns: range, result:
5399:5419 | 17.43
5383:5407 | 16.13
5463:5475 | 16.31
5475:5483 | 15.26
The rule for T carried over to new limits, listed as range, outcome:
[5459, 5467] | 14.8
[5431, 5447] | 16.41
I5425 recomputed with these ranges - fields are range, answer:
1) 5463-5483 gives 15.3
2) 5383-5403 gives 15.6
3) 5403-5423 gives 15.8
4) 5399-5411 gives 15.4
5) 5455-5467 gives 14.7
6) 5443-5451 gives 16.6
